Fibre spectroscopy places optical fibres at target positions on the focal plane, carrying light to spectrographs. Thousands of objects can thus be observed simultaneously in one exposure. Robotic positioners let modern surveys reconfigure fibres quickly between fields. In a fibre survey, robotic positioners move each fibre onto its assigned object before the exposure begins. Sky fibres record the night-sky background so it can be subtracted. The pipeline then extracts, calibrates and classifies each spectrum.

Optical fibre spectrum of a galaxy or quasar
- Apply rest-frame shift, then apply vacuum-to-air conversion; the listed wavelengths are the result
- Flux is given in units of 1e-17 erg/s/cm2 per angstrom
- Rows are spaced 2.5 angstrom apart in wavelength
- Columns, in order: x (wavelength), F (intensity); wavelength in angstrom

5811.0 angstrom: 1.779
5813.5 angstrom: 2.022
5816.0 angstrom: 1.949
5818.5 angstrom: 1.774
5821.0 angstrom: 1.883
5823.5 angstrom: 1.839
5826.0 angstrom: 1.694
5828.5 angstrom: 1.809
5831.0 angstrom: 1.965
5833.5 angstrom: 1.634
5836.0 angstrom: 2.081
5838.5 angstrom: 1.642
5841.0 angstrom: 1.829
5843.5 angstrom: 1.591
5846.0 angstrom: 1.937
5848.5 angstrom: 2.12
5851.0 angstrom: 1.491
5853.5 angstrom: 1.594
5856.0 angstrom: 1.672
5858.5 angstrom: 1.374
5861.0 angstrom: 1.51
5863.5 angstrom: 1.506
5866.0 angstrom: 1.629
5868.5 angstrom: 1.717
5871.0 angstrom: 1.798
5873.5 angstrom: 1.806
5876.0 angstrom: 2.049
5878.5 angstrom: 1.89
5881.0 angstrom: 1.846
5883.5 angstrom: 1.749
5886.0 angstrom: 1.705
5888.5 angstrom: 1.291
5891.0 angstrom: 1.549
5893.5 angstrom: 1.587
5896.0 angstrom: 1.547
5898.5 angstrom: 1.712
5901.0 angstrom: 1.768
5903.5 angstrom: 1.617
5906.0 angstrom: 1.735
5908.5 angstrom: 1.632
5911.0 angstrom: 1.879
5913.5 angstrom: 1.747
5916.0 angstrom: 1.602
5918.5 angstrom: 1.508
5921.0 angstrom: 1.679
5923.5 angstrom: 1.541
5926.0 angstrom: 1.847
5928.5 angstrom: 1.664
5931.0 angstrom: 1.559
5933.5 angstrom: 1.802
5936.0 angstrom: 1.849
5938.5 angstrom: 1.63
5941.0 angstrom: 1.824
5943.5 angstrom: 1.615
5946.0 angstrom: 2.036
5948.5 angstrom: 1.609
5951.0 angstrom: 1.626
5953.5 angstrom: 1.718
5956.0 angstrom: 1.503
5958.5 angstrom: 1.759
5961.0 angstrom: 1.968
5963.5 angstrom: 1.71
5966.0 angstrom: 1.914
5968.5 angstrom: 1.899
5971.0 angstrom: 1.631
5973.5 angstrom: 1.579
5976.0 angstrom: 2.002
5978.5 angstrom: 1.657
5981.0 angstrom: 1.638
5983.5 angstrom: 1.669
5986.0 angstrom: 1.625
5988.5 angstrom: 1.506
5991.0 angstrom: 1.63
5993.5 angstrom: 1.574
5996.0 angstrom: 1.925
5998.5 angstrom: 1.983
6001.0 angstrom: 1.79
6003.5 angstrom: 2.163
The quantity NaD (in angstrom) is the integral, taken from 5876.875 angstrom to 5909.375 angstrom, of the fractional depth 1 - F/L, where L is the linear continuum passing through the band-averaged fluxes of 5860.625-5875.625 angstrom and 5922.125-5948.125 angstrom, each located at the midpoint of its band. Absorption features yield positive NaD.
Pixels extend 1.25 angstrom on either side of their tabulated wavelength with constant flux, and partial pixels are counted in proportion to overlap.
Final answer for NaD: 0.7 angstrom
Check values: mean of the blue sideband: 1.69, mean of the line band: 1.67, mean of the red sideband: 1.73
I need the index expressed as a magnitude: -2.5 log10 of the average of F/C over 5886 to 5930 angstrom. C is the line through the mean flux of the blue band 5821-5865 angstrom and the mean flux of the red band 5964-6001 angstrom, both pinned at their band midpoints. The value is 0.06 mag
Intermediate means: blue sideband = 1.73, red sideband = 1.73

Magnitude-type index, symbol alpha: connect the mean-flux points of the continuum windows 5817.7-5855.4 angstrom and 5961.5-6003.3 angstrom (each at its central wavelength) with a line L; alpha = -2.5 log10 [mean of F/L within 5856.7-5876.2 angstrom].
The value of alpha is 0.08 mag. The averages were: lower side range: 1.79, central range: 1.65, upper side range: 1.75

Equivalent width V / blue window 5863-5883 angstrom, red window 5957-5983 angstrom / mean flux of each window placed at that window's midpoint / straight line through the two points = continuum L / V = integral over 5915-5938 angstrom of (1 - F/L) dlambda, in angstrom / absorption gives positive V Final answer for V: 1.38 angstrom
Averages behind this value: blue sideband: 1.79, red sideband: 1.77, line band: 1.67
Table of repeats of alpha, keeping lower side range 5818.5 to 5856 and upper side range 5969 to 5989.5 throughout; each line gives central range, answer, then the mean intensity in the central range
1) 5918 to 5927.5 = 0.042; 1.66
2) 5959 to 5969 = -0.108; 1.86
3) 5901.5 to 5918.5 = 0.025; 1.69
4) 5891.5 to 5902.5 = 0.061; 1.65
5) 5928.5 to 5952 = -0.013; 1.73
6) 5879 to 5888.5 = 0.024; 1.71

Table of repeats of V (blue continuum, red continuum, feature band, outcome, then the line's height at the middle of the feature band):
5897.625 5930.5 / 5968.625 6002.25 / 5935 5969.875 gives -1.2 angstrom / 1.7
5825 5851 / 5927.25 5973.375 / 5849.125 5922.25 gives 4.7 angstrom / 1.78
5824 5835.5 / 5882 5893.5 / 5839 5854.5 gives -0.2 angstrom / 1.74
